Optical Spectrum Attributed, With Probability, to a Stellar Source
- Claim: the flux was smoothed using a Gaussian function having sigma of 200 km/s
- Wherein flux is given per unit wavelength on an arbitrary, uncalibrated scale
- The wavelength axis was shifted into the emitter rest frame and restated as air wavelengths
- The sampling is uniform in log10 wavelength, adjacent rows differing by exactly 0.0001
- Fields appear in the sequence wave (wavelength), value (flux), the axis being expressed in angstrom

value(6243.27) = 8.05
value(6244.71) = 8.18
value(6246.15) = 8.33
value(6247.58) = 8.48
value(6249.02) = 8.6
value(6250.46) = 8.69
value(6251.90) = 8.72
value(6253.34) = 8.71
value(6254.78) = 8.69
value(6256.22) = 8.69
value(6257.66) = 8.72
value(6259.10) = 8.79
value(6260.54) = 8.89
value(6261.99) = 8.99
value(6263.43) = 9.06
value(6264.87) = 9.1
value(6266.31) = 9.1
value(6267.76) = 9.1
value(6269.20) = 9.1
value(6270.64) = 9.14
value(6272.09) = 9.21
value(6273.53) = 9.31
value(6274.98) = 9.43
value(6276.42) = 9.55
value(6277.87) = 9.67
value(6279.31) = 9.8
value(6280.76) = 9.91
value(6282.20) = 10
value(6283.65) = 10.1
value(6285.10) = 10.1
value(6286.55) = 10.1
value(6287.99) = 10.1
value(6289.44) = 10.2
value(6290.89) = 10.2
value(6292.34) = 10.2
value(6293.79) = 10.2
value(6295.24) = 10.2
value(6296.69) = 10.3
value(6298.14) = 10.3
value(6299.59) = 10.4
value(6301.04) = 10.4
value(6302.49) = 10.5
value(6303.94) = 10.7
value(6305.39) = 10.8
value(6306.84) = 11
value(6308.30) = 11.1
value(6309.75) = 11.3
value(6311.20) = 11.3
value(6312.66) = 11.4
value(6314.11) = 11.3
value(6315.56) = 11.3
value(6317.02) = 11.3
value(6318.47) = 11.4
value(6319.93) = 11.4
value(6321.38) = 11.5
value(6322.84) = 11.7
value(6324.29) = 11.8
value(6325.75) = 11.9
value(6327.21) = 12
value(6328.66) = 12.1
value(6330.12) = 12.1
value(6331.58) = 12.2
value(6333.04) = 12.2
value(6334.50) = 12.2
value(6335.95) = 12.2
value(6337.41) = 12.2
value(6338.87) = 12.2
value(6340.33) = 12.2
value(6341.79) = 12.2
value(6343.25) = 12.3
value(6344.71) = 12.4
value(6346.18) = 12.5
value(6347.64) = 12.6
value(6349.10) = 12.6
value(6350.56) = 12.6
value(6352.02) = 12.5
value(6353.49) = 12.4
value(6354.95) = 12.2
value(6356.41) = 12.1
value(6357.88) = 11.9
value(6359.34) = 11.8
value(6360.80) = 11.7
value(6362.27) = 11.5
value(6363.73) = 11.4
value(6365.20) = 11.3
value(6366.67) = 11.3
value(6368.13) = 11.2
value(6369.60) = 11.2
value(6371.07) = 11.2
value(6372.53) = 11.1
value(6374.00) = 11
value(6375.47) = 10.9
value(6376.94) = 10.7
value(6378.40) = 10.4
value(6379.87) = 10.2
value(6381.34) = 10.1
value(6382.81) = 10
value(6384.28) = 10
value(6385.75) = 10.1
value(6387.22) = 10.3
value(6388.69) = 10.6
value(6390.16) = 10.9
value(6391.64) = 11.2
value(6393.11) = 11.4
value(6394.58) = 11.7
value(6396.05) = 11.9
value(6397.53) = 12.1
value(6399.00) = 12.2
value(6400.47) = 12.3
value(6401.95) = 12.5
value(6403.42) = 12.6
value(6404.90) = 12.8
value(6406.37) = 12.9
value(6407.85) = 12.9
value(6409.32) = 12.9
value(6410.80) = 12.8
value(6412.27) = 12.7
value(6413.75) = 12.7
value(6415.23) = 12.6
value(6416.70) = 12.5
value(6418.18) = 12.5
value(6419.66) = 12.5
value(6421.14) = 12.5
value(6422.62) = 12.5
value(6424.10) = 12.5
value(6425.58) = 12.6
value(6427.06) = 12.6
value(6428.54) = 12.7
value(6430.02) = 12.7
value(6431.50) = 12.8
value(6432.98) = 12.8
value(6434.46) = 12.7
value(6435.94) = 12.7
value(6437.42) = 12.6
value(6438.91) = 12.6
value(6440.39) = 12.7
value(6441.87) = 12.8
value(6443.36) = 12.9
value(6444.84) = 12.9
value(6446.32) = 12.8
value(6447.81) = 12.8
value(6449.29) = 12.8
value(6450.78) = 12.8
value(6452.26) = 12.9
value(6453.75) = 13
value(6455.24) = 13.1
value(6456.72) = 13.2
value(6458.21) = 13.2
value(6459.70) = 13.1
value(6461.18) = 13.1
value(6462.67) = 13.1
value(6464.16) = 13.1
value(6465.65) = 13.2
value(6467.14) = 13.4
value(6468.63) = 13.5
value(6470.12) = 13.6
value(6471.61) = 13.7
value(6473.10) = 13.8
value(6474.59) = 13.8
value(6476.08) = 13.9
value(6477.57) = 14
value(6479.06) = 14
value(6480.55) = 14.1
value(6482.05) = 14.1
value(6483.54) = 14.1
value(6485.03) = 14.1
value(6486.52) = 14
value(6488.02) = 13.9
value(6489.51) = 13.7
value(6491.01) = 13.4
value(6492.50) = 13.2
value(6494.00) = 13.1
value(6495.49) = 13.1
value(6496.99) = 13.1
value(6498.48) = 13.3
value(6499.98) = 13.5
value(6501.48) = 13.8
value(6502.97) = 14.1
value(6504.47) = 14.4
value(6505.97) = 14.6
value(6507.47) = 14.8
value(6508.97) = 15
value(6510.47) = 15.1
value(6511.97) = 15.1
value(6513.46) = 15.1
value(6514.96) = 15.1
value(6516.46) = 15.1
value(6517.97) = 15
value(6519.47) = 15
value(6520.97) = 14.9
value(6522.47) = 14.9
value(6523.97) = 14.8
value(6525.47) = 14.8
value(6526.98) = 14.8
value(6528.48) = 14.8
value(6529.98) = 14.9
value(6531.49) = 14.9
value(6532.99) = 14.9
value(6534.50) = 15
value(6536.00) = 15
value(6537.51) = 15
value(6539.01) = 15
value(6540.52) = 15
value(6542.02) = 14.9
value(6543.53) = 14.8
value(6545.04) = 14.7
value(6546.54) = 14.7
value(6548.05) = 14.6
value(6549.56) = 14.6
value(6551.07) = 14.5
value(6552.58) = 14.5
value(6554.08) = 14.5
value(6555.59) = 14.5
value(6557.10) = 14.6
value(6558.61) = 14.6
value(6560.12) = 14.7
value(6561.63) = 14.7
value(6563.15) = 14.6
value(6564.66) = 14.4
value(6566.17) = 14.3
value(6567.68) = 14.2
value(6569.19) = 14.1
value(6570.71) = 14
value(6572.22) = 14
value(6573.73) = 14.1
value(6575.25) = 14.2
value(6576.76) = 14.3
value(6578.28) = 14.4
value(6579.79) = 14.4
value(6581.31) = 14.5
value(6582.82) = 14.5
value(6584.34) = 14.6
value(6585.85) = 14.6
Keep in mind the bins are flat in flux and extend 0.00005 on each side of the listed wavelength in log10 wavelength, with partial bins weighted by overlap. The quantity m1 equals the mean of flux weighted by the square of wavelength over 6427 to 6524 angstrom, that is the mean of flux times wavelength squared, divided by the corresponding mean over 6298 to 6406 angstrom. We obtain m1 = 1.2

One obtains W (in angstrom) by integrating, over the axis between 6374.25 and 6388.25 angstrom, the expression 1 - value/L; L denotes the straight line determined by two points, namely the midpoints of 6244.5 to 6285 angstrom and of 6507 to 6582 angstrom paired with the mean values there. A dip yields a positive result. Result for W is 1.3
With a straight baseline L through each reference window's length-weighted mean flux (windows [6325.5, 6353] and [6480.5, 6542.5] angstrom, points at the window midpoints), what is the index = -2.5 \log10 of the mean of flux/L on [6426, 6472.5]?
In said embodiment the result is 0.06 mag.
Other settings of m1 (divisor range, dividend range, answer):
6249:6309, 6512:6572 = 1.65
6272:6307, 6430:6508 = 1.40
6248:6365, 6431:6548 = 1.37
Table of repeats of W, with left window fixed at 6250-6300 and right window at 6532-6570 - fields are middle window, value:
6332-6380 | -3.5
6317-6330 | -1.6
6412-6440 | -0.7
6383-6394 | 0.9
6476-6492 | -0.6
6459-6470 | -0.2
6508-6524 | -1.2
